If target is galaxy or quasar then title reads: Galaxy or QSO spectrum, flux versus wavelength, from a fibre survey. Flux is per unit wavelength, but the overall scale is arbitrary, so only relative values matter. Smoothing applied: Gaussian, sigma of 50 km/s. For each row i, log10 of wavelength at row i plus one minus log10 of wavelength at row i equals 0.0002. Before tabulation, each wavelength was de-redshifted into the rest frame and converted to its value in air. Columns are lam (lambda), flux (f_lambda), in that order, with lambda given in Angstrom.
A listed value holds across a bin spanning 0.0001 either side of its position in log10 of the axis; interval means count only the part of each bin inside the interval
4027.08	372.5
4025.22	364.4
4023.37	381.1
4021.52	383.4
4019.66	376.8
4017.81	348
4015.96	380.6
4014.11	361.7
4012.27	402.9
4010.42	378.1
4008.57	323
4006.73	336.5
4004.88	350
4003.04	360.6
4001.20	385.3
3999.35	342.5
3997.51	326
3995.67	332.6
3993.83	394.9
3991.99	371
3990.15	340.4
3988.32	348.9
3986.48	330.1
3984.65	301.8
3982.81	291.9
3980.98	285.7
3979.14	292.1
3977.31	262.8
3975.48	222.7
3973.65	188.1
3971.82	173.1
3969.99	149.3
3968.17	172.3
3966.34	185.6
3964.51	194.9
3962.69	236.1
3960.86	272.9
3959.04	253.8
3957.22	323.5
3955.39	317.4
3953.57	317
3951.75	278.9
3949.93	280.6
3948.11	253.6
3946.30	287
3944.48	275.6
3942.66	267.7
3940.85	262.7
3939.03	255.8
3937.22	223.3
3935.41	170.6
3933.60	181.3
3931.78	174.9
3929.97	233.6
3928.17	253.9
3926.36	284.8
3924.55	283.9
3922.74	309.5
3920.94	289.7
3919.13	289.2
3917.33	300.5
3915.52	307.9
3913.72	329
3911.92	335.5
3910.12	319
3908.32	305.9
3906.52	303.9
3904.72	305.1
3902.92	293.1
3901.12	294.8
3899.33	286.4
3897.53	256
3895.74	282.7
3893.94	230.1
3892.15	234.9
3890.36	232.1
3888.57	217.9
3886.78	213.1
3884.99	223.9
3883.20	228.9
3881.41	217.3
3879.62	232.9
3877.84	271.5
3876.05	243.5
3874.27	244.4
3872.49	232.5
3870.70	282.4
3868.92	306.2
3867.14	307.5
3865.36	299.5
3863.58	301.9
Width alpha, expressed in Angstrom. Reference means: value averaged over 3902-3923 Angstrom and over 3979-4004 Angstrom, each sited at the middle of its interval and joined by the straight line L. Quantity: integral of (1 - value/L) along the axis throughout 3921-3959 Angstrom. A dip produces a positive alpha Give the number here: 6.7 Angstrom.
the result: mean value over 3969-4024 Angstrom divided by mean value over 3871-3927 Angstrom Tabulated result 1.19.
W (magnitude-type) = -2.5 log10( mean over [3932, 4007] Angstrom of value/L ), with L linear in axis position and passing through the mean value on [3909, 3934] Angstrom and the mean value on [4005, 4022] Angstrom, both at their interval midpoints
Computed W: 0.18 mag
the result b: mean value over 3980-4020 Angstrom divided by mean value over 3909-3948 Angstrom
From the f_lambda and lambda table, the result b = 1.30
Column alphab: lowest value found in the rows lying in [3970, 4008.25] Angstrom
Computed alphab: 173.1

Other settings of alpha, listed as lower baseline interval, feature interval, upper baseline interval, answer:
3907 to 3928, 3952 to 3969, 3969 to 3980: -1.19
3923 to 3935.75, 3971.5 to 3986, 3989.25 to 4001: 2.96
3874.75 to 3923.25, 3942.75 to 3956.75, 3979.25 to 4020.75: 1.03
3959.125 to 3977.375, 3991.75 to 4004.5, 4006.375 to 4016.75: -1.74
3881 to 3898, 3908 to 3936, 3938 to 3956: -1.69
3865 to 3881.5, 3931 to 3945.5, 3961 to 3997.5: 2.16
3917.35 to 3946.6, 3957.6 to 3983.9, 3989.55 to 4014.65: 6.89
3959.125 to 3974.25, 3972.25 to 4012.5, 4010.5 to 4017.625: -3.61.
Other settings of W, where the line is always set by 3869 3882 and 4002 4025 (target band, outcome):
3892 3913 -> -0.06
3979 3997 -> 0.05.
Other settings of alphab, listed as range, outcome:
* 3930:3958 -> 170.6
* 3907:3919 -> 300.5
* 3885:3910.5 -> 213.1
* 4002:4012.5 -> 323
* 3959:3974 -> 149.3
